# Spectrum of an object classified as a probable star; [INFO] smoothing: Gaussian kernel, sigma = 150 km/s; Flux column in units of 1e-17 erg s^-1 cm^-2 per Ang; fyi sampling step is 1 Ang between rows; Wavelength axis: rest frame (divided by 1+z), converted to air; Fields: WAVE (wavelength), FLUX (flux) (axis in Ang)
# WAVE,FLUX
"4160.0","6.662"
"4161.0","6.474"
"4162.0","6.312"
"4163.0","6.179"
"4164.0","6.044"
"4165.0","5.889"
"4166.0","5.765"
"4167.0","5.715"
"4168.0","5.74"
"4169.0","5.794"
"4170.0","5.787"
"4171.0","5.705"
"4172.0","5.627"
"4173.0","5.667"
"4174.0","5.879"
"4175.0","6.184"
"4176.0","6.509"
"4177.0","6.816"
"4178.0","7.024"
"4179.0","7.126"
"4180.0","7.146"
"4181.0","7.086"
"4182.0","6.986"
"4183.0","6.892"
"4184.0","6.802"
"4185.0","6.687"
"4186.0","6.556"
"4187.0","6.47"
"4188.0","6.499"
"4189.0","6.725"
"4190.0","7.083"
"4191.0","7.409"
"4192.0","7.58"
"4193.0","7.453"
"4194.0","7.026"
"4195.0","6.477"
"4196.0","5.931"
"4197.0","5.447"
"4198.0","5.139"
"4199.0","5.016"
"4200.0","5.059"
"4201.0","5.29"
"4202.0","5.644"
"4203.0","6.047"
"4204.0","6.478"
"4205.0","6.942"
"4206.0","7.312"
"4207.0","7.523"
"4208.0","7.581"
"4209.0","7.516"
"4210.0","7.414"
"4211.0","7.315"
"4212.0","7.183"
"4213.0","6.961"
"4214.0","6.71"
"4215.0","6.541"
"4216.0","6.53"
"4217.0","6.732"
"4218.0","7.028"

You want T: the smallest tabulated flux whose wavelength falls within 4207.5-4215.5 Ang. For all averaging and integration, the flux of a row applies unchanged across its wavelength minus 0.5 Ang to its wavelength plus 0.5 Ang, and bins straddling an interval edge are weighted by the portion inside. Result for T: 6.541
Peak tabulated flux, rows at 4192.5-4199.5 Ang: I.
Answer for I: 7.453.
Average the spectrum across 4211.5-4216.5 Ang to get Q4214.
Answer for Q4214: 6.79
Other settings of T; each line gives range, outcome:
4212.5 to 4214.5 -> 6.71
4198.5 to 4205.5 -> 5.016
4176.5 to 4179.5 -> 6.816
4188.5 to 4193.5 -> 6.725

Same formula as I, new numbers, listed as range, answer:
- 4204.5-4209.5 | 7.581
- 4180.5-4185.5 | 7.086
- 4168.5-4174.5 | 5.879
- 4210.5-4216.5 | 7.315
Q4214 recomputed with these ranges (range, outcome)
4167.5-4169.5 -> 5.77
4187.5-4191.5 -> 6.93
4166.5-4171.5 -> 5.75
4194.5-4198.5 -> 5.75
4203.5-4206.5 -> 6.91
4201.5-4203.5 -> 5.85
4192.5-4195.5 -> 6.99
